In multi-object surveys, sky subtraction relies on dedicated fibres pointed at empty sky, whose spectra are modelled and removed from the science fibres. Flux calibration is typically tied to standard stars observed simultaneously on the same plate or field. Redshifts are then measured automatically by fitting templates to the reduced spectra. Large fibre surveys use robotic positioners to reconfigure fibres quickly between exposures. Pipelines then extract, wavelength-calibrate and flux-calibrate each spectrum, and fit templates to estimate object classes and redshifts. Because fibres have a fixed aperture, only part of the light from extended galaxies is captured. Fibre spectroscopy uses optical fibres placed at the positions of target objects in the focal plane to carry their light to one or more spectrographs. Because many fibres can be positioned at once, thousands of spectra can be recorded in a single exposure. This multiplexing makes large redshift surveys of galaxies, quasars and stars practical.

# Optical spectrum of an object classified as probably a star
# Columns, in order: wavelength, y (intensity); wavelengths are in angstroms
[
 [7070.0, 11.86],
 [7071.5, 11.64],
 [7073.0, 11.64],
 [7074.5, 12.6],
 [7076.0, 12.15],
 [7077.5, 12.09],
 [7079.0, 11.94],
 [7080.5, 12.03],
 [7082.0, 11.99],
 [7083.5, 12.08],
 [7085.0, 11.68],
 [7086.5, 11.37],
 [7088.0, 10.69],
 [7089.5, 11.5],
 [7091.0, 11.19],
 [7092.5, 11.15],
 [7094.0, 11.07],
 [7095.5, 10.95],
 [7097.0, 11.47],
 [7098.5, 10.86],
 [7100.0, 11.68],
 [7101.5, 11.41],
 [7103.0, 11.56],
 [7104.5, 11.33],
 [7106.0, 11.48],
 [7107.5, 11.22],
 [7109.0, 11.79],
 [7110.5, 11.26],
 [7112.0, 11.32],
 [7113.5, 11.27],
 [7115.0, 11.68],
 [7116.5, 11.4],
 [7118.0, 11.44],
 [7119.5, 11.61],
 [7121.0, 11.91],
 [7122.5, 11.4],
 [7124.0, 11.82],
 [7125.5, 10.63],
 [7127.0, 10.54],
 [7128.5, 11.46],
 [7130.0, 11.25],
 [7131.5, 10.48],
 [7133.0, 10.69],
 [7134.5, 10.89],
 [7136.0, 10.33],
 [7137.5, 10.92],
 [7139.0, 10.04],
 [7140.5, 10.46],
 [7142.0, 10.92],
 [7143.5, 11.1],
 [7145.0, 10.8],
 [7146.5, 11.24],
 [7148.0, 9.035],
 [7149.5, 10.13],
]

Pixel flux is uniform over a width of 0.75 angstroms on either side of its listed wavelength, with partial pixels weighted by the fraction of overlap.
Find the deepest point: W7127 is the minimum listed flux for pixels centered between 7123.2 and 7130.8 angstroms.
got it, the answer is 10.54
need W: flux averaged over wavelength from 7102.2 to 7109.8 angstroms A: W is 11.5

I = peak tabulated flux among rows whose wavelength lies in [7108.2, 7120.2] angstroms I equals 11.79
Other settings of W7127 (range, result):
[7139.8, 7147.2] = 10.46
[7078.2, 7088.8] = 10.69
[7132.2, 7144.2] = 10.04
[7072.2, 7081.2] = 11.64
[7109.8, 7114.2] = 11.26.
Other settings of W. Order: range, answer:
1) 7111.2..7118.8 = 11.4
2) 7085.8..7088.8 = 11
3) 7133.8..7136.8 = 10.6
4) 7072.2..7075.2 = 12.1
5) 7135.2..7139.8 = 10.4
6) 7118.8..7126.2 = 11.5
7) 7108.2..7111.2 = 11.5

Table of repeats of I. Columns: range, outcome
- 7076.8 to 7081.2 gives 12.09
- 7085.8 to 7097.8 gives 11.5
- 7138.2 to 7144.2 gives 11.1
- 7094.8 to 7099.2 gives 11.47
